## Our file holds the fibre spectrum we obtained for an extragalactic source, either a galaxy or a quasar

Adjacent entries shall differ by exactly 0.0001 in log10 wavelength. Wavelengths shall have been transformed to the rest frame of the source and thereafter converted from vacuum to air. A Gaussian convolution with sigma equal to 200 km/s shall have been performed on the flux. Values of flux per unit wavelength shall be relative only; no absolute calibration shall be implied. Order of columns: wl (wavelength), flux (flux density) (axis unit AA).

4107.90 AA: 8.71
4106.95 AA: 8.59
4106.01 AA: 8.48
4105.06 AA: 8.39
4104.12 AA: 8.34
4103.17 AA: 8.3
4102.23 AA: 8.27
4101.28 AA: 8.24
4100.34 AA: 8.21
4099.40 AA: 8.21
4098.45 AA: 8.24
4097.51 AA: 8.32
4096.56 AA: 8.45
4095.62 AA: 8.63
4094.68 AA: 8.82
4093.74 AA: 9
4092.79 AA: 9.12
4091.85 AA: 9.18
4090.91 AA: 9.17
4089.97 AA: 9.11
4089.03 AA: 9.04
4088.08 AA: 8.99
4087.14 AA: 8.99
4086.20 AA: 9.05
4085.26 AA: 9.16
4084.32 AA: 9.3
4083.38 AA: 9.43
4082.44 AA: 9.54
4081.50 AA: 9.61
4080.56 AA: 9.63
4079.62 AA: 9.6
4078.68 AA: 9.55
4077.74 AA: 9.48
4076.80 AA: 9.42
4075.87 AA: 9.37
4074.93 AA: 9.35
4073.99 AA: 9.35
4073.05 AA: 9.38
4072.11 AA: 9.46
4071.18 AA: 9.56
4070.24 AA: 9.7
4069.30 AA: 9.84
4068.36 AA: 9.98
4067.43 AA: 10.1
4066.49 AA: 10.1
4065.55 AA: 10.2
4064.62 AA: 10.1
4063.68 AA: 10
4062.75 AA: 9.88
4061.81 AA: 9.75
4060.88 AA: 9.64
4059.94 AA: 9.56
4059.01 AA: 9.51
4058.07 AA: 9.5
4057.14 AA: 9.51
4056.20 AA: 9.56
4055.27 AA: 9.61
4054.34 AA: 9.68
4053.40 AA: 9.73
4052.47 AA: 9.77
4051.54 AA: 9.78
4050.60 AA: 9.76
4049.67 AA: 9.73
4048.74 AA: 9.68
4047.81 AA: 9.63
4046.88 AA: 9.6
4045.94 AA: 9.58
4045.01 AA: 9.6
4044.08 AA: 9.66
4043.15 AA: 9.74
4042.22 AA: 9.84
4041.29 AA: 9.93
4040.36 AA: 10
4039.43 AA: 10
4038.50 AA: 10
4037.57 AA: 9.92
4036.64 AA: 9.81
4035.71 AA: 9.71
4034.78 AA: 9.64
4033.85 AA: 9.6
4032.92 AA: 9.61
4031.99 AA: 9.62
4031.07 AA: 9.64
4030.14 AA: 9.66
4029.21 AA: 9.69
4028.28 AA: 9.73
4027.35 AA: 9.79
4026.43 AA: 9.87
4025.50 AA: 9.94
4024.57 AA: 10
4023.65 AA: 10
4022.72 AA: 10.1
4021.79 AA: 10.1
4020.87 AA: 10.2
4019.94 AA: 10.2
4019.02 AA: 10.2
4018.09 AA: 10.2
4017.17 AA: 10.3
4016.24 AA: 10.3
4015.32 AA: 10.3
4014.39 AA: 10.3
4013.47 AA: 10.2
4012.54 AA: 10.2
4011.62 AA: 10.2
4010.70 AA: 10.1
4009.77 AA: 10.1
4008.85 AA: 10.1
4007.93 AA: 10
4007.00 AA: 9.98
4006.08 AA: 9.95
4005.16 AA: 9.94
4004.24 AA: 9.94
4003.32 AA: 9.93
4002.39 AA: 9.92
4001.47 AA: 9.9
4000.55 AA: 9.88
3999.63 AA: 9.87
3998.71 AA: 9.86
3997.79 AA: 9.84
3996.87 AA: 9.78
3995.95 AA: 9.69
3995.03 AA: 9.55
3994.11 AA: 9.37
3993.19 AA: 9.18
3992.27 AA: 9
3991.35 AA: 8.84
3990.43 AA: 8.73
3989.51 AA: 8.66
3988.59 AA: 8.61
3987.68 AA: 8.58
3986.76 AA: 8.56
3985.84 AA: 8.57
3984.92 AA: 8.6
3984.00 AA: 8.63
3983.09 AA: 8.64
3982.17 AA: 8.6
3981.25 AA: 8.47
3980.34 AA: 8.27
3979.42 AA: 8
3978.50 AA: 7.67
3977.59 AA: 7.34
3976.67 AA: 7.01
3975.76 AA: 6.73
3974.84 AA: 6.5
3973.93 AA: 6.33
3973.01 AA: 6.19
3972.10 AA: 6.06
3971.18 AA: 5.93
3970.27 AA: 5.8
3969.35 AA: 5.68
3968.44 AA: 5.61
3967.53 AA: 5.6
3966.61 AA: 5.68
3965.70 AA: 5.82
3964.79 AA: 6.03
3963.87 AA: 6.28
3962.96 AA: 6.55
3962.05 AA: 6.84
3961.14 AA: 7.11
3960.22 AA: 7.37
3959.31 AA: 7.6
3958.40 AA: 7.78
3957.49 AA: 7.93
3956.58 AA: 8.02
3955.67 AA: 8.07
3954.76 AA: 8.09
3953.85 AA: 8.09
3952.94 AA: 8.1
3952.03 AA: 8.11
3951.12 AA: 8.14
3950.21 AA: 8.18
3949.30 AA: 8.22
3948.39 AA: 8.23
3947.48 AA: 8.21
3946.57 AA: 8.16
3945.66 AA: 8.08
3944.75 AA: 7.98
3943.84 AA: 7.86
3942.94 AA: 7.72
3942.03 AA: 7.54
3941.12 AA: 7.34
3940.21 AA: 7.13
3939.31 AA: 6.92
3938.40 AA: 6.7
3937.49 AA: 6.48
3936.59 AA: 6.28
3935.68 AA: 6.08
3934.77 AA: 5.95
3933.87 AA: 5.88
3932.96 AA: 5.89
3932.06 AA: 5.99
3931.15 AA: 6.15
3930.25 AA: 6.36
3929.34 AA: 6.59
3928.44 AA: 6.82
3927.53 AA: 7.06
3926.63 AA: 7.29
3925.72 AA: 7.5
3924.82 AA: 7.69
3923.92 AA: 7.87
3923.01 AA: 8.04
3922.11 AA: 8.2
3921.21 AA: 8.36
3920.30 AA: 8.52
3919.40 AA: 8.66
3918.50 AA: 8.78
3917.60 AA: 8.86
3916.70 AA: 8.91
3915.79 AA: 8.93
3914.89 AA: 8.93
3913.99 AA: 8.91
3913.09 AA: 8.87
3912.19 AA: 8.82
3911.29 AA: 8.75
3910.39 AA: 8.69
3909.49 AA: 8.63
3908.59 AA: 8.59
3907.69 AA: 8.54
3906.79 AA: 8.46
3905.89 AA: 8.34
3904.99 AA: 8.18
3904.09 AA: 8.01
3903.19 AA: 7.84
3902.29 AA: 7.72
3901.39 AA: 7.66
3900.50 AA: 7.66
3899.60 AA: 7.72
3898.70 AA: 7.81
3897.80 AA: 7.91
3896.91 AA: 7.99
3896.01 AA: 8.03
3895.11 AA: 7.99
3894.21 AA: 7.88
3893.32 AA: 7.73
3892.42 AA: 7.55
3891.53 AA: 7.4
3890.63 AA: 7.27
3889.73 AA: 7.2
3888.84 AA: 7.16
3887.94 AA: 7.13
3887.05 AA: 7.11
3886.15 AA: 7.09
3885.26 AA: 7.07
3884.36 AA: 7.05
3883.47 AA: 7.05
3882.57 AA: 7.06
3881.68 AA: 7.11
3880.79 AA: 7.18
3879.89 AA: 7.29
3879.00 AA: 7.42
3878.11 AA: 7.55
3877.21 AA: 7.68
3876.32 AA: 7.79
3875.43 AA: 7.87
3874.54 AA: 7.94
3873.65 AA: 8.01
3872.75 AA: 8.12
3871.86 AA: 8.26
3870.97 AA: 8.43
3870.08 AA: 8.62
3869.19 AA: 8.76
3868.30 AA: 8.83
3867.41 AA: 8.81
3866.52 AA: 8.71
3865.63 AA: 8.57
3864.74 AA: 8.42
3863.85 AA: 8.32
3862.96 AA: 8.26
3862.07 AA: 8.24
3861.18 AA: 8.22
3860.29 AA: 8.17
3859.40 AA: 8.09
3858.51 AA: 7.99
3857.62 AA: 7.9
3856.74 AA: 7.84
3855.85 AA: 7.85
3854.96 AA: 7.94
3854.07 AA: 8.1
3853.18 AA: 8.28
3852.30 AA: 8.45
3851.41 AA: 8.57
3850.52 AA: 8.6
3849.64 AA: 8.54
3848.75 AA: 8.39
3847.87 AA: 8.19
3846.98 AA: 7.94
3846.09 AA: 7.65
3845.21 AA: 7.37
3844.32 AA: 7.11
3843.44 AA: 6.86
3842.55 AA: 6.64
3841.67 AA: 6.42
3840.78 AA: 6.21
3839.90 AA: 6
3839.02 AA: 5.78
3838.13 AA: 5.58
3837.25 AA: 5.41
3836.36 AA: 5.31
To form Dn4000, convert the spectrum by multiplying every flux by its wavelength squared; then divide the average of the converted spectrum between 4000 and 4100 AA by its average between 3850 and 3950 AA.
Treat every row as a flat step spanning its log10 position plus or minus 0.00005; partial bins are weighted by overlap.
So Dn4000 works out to 1.33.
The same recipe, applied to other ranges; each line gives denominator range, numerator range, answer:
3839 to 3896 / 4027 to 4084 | 1.37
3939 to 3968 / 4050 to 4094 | 1.36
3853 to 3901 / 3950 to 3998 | 1.03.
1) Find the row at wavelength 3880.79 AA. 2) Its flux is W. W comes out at 7.18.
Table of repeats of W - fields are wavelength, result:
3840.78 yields 6.21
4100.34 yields 8.21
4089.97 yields 9.11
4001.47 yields 9.9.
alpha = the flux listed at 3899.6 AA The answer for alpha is 7.72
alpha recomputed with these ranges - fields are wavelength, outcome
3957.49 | 7.93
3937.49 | 6.48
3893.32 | 7.73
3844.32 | 7.11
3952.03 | 8.11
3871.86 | 8.26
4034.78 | 9.64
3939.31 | 6.92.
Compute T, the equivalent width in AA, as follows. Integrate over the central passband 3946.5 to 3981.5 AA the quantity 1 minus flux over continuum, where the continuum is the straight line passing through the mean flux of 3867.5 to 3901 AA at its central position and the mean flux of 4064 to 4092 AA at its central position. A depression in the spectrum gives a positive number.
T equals 5.27 AA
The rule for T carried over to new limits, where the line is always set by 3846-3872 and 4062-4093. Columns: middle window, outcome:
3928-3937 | 2.6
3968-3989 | 3.7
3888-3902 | 1.4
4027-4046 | -1.0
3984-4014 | -1.5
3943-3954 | 0.9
